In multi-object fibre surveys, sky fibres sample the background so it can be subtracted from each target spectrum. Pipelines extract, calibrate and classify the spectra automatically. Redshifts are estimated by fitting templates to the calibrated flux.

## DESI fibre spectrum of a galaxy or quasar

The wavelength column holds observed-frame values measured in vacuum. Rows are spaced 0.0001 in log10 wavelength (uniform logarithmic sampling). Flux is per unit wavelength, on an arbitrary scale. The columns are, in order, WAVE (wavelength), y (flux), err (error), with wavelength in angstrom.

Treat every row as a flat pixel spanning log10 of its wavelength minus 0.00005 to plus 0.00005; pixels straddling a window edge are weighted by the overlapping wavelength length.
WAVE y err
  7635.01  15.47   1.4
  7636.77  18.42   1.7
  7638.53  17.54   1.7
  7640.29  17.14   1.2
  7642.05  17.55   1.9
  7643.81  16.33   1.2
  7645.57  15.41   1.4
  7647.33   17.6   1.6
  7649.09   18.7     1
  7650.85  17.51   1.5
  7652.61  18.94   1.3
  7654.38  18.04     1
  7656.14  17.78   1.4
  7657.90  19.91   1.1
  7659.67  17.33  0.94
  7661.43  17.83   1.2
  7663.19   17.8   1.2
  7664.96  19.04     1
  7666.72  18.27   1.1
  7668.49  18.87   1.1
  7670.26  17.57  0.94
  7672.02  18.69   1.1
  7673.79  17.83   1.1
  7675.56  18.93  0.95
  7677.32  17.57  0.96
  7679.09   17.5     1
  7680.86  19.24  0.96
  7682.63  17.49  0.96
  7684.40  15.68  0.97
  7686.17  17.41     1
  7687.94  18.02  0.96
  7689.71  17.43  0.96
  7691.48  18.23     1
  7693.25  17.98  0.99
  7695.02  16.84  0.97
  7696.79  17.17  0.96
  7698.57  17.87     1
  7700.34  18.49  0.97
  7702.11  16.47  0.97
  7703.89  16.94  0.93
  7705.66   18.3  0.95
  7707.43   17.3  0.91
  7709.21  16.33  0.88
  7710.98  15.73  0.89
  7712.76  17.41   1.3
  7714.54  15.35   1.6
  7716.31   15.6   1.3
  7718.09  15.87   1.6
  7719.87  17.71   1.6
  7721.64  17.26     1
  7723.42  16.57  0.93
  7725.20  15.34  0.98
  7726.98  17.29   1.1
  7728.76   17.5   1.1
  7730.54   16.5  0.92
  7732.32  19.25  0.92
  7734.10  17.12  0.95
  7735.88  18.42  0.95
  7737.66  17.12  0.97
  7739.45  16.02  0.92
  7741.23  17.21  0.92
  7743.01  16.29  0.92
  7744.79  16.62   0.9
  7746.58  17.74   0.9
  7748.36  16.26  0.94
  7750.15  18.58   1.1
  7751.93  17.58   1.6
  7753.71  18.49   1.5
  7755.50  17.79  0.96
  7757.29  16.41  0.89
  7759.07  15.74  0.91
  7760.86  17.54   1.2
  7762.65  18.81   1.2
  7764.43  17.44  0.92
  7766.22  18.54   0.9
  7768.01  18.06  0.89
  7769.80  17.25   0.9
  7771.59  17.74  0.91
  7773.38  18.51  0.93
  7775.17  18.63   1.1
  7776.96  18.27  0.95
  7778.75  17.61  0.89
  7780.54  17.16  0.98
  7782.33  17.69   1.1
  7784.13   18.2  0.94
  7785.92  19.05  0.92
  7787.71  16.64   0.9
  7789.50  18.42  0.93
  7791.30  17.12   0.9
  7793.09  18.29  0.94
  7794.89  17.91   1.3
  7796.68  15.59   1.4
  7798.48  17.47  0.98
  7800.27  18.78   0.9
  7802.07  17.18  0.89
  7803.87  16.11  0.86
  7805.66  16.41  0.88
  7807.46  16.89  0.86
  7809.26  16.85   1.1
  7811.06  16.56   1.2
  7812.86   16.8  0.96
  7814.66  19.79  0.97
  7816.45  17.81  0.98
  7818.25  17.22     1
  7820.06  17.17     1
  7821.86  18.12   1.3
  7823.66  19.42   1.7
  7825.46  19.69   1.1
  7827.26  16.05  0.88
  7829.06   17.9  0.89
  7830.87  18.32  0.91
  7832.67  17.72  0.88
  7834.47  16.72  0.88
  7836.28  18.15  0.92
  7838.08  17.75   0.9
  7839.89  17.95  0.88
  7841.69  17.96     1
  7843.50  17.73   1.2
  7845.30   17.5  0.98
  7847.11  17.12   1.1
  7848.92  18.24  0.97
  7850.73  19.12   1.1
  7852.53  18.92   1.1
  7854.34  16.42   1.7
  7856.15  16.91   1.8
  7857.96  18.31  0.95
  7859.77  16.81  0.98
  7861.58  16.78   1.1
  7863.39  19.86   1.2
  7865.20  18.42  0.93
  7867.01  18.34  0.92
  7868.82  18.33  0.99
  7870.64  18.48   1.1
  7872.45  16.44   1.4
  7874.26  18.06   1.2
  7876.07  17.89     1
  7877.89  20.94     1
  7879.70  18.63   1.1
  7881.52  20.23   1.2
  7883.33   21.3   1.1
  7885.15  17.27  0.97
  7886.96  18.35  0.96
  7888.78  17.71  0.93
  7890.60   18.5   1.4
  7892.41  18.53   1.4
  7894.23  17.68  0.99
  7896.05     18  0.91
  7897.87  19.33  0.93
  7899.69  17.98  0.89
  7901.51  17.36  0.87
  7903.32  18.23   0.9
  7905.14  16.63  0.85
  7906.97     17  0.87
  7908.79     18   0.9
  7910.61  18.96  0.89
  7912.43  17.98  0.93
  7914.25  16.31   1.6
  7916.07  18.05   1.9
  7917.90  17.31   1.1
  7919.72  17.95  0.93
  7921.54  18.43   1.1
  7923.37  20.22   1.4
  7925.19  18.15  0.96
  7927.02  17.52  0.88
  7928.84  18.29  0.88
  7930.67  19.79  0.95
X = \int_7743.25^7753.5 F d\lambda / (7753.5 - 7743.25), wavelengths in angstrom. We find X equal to 17.4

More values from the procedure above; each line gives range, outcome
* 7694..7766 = 17.1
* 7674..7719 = 17.3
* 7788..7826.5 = 17.6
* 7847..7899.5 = 18.3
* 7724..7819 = 17.5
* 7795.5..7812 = 16.9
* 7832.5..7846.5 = 17.7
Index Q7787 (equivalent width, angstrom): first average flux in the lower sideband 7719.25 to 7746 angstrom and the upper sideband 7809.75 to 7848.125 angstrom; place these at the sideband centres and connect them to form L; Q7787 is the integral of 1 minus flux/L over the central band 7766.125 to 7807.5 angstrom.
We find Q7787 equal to -0.4 angstrom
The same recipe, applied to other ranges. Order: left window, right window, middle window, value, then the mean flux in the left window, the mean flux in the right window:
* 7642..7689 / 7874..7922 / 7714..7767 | 2.5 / 17.9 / 18.2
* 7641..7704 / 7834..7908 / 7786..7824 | 1.1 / 17.8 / 18.1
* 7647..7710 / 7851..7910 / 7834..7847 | 0.3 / 17.9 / 18.2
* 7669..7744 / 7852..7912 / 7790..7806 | 0.4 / 17.3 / 18.2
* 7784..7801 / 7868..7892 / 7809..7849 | 0.7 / 17.7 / 18.6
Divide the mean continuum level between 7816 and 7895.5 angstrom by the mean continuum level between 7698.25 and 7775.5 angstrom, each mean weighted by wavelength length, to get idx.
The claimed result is 1.05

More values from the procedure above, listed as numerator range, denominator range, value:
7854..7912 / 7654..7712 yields 1.02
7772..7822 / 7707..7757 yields 1.03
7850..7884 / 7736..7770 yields 1.06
